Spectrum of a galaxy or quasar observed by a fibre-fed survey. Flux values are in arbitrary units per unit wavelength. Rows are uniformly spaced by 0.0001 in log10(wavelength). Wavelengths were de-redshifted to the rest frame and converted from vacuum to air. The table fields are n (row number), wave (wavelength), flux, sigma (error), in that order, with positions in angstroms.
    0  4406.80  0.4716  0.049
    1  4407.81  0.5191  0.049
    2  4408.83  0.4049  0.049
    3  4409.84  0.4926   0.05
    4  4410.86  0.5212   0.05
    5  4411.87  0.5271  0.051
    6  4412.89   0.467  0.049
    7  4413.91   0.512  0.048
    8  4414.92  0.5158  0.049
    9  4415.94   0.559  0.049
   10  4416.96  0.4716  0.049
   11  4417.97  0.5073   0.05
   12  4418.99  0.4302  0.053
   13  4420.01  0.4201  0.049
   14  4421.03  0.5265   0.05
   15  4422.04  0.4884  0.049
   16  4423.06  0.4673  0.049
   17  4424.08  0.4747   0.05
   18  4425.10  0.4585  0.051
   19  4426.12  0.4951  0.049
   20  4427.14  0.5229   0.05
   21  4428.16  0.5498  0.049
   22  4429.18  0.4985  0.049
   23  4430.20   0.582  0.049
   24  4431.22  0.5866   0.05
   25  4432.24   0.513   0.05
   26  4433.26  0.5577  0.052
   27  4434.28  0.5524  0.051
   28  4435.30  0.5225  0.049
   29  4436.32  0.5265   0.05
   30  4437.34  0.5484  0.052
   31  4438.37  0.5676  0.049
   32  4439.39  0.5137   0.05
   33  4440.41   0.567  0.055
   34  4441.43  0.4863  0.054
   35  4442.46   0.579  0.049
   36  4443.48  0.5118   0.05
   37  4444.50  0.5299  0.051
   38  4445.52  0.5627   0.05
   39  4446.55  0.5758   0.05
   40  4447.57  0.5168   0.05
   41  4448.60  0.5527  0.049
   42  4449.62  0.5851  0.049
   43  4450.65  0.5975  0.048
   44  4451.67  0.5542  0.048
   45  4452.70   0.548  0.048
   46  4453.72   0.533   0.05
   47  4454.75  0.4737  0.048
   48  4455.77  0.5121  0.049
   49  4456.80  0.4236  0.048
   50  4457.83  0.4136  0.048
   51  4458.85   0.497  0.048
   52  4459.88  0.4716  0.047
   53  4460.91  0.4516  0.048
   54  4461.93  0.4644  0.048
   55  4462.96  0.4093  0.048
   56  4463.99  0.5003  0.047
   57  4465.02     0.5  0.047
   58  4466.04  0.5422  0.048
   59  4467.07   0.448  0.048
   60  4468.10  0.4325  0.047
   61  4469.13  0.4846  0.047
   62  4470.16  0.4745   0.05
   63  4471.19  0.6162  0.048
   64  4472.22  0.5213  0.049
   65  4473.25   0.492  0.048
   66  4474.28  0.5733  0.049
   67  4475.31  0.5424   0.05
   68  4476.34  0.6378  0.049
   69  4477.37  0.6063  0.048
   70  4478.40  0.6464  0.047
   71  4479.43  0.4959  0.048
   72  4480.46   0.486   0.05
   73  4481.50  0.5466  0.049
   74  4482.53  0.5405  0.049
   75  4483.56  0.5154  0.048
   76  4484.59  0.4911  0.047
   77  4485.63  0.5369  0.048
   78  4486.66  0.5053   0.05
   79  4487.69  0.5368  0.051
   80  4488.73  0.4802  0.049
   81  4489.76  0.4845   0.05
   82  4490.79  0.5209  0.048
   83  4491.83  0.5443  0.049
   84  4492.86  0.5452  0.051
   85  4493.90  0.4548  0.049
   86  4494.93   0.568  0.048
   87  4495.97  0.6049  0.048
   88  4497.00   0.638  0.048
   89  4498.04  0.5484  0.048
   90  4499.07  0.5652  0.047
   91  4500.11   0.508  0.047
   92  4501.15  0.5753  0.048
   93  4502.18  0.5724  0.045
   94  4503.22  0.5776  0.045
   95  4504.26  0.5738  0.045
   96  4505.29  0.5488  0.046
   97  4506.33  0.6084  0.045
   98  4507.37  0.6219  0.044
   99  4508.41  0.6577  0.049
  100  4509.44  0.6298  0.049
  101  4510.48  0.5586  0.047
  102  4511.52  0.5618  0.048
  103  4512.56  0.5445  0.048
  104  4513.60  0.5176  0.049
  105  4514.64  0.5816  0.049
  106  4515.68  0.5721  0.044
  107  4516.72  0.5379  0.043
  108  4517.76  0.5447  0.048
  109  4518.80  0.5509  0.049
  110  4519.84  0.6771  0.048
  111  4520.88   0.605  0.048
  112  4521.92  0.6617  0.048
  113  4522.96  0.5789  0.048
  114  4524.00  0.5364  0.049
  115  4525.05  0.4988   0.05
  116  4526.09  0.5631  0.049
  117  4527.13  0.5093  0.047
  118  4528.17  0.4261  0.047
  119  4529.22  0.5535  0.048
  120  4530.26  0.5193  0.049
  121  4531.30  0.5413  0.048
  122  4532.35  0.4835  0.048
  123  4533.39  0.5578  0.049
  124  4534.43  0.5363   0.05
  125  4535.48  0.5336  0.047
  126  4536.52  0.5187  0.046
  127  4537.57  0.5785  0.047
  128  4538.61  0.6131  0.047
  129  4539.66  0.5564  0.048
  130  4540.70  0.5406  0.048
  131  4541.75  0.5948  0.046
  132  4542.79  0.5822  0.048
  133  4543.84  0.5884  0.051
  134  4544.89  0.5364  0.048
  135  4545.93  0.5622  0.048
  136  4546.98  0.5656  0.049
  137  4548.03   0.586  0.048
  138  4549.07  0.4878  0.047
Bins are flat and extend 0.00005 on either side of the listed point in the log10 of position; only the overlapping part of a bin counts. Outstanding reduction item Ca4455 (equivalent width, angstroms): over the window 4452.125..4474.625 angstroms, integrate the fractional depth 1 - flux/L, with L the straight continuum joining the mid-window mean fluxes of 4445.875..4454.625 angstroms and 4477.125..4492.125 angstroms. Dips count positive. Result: 2.2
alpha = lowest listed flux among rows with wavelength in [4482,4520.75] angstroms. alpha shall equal 0.4548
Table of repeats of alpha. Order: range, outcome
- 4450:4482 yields 0.4093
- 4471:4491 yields 0.4802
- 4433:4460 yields 0.4136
